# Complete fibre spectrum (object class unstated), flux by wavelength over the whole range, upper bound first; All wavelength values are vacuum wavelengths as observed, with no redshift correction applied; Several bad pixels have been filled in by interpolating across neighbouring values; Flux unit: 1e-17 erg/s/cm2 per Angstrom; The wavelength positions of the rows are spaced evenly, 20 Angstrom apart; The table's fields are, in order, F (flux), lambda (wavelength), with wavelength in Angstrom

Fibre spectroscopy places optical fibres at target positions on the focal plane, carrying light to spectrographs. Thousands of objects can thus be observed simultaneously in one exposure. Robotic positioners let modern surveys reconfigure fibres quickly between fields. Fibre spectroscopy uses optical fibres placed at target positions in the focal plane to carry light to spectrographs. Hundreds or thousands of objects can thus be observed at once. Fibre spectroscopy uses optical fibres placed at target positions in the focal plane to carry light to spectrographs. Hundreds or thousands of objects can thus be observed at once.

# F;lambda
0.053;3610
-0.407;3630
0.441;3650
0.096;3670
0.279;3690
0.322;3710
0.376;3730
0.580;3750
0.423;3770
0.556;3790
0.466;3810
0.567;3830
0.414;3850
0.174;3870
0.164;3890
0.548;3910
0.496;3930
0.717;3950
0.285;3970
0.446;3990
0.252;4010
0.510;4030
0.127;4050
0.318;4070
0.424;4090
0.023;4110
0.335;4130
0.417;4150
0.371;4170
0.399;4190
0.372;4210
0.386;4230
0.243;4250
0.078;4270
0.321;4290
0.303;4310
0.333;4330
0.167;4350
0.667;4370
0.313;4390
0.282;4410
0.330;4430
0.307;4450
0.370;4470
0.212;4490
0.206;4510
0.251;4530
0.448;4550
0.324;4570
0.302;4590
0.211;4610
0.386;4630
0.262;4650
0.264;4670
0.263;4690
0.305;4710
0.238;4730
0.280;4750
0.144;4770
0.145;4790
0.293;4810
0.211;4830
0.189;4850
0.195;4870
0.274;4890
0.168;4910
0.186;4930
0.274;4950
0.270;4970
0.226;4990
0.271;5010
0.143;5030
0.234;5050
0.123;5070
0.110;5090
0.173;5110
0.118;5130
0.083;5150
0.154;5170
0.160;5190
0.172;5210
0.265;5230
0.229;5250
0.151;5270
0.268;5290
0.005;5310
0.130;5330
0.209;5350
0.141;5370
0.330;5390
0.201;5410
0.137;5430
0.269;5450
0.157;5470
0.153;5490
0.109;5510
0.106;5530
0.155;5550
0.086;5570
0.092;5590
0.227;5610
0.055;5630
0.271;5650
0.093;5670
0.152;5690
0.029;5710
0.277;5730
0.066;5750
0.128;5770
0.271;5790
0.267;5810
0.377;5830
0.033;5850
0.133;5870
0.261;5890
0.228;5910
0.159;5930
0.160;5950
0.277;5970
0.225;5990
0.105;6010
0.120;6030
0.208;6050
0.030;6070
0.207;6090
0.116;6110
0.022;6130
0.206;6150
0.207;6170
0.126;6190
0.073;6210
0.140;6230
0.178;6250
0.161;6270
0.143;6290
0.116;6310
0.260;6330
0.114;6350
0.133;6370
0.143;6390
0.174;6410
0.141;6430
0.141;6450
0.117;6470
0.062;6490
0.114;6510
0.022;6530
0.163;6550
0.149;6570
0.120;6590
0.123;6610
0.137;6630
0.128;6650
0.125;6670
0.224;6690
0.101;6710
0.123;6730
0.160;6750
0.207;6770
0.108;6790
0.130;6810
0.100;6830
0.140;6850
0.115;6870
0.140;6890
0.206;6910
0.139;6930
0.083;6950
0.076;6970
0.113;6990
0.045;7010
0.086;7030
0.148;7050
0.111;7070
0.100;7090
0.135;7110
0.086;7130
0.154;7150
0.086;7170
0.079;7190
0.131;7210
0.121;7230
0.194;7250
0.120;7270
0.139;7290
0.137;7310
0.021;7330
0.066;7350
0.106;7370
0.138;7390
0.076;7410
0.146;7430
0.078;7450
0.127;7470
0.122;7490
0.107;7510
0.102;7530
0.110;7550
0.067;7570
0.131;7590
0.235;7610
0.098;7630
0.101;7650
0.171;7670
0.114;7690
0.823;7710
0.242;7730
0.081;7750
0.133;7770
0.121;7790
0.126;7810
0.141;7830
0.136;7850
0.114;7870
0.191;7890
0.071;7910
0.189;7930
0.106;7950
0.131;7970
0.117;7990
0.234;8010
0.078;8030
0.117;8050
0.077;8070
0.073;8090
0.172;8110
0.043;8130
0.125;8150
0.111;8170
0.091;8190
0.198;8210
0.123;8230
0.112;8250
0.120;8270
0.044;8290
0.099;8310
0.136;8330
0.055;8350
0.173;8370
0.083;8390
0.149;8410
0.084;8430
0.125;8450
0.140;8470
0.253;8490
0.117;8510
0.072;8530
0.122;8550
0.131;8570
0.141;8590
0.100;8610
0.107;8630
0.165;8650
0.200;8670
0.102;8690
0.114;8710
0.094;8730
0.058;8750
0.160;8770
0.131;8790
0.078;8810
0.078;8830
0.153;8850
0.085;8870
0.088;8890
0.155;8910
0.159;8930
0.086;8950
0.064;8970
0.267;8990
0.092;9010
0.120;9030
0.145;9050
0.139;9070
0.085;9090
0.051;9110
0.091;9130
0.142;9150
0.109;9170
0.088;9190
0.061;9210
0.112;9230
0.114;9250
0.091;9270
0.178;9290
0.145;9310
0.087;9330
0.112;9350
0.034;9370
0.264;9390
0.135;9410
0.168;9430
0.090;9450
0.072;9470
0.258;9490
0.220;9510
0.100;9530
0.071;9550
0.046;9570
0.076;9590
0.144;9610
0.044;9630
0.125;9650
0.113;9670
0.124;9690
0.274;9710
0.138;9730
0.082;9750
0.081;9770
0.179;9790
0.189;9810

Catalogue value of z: 1.07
